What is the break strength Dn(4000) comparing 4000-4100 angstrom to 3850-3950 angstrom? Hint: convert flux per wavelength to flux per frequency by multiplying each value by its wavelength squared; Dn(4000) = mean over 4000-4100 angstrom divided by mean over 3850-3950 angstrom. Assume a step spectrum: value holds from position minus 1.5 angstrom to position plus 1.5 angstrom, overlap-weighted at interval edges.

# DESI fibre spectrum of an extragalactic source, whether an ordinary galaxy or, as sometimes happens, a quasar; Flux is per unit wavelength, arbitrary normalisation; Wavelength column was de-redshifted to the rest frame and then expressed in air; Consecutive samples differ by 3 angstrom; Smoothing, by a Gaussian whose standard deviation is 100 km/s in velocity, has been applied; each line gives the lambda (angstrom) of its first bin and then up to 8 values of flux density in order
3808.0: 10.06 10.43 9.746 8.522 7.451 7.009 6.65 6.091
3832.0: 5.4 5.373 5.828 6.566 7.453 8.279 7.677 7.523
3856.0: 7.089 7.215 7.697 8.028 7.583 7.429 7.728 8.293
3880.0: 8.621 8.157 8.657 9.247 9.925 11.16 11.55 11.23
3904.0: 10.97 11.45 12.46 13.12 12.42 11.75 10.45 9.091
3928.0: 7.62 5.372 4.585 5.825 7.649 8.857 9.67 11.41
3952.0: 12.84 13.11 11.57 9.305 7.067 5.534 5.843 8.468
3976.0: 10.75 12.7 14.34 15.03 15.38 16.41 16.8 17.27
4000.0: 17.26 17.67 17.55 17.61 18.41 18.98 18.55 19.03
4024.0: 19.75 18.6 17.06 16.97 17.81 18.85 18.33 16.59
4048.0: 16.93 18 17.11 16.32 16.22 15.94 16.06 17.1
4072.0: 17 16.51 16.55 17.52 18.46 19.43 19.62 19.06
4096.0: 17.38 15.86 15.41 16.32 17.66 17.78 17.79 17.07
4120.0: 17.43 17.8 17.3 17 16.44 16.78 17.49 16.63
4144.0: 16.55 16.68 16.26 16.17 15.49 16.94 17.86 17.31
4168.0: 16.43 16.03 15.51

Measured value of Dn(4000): 2.10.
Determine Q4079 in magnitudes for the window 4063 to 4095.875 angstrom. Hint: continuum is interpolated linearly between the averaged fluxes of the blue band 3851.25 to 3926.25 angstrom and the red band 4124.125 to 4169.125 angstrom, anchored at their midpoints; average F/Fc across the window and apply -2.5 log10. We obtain -0.18 mag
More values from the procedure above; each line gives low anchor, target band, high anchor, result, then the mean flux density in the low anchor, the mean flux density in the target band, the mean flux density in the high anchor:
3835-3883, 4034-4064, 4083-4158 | -0.19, 7.49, 17.2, 17.2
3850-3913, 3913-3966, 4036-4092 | 0.24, 9.16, 9.4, 17.4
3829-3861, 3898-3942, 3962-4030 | 0.11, 6.82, 9.63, 15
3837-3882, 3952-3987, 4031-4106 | 0.20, 7.56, 10.5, 17.3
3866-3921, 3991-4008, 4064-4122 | -0.23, 10.1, 17.2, 17.4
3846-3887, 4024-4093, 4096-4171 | -0.22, 7.84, 17.5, 16.8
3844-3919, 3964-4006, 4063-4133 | 0.00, 9.32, 13.3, 17.3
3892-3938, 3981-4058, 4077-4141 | -0.24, 9.98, 17.4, 17.4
